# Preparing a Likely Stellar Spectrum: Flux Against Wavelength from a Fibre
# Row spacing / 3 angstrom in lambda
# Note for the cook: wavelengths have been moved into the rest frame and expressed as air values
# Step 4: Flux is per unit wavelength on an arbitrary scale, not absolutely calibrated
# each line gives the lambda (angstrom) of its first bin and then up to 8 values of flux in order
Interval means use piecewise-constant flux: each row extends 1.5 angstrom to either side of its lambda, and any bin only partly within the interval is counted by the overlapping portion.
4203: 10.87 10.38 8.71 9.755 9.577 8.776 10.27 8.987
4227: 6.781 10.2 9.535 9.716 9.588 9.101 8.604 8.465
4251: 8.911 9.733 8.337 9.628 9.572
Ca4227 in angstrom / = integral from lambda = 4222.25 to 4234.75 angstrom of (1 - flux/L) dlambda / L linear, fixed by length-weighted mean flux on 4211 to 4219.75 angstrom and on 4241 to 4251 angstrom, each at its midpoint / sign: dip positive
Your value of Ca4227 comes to 0.24 angstrom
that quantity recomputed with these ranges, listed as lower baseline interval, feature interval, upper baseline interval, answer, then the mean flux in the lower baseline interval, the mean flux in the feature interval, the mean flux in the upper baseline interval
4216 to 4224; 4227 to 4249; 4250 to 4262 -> 0.3 angstrom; 9.43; 9.16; 9.18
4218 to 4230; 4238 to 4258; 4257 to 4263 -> 0.4 angstrom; 8.88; 8.96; 9.29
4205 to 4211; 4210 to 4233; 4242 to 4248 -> 0.0 angstrom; 9.49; 9.2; 8.69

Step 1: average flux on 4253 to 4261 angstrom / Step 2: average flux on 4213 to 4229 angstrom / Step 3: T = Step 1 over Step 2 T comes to 1.03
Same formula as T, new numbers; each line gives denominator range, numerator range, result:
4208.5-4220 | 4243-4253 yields 0.94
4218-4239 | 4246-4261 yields 0.97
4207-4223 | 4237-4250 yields 0.95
